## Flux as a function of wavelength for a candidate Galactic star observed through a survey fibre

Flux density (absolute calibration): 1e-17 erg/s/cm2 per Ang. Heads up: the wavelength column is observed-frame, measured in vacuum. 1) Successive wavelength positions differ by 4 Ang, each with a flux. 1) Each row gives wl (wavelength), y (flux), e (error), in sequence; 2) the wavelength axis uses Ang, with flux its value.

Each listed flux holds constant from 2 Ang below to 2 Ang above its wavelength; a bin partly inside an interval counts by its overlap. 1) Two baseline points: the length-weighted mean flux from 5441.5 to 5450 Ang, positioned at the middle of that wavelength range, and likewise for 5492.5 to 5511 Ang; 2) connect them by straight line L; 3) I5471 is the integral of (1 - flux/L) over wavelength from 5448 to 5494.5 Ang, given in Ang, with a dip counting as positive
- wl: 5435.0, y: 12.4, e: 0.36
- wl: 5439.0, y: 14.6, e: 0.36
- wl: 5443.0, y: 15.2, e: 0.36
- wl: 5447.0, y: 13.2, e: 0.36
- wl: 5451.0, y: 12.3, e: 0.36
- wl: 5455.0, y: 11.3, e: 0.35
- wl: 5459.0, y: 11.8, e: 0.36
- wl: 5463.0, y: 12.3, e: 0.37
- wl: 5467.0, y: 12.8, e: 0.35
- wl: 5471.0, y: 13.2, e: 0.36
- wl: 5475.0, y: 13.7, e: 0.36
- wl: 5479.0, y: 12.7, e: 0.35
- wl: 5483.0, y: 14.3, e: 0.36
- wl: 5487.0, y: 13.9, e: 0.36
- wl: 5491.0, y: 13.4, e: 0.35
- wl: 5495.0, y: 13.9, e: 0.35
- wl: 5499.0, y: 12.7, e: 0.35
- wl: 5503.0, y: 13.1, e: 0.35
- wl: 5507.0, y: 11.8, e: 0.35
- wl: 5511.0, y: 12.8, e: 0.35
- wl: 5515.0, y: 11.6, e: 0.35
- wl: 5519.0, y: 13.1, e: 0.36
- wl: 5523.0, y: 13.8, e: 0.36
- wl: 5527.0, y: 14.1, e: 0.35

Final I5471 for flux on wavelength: 1.8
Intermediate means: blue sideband 13.9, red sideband 12.9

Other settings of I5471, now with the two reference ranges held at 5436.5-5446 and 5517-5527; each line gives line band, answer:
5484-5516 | 2.0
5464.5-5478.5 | 1.1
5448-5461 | 2.3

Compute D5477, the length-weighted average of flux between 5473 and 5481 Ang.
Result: 13.2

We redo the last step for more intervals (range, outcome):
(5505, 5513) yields 12.3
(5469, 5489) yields 13.6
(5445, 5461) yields 12.2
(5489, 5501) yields 13.3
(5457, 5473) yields 12.5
